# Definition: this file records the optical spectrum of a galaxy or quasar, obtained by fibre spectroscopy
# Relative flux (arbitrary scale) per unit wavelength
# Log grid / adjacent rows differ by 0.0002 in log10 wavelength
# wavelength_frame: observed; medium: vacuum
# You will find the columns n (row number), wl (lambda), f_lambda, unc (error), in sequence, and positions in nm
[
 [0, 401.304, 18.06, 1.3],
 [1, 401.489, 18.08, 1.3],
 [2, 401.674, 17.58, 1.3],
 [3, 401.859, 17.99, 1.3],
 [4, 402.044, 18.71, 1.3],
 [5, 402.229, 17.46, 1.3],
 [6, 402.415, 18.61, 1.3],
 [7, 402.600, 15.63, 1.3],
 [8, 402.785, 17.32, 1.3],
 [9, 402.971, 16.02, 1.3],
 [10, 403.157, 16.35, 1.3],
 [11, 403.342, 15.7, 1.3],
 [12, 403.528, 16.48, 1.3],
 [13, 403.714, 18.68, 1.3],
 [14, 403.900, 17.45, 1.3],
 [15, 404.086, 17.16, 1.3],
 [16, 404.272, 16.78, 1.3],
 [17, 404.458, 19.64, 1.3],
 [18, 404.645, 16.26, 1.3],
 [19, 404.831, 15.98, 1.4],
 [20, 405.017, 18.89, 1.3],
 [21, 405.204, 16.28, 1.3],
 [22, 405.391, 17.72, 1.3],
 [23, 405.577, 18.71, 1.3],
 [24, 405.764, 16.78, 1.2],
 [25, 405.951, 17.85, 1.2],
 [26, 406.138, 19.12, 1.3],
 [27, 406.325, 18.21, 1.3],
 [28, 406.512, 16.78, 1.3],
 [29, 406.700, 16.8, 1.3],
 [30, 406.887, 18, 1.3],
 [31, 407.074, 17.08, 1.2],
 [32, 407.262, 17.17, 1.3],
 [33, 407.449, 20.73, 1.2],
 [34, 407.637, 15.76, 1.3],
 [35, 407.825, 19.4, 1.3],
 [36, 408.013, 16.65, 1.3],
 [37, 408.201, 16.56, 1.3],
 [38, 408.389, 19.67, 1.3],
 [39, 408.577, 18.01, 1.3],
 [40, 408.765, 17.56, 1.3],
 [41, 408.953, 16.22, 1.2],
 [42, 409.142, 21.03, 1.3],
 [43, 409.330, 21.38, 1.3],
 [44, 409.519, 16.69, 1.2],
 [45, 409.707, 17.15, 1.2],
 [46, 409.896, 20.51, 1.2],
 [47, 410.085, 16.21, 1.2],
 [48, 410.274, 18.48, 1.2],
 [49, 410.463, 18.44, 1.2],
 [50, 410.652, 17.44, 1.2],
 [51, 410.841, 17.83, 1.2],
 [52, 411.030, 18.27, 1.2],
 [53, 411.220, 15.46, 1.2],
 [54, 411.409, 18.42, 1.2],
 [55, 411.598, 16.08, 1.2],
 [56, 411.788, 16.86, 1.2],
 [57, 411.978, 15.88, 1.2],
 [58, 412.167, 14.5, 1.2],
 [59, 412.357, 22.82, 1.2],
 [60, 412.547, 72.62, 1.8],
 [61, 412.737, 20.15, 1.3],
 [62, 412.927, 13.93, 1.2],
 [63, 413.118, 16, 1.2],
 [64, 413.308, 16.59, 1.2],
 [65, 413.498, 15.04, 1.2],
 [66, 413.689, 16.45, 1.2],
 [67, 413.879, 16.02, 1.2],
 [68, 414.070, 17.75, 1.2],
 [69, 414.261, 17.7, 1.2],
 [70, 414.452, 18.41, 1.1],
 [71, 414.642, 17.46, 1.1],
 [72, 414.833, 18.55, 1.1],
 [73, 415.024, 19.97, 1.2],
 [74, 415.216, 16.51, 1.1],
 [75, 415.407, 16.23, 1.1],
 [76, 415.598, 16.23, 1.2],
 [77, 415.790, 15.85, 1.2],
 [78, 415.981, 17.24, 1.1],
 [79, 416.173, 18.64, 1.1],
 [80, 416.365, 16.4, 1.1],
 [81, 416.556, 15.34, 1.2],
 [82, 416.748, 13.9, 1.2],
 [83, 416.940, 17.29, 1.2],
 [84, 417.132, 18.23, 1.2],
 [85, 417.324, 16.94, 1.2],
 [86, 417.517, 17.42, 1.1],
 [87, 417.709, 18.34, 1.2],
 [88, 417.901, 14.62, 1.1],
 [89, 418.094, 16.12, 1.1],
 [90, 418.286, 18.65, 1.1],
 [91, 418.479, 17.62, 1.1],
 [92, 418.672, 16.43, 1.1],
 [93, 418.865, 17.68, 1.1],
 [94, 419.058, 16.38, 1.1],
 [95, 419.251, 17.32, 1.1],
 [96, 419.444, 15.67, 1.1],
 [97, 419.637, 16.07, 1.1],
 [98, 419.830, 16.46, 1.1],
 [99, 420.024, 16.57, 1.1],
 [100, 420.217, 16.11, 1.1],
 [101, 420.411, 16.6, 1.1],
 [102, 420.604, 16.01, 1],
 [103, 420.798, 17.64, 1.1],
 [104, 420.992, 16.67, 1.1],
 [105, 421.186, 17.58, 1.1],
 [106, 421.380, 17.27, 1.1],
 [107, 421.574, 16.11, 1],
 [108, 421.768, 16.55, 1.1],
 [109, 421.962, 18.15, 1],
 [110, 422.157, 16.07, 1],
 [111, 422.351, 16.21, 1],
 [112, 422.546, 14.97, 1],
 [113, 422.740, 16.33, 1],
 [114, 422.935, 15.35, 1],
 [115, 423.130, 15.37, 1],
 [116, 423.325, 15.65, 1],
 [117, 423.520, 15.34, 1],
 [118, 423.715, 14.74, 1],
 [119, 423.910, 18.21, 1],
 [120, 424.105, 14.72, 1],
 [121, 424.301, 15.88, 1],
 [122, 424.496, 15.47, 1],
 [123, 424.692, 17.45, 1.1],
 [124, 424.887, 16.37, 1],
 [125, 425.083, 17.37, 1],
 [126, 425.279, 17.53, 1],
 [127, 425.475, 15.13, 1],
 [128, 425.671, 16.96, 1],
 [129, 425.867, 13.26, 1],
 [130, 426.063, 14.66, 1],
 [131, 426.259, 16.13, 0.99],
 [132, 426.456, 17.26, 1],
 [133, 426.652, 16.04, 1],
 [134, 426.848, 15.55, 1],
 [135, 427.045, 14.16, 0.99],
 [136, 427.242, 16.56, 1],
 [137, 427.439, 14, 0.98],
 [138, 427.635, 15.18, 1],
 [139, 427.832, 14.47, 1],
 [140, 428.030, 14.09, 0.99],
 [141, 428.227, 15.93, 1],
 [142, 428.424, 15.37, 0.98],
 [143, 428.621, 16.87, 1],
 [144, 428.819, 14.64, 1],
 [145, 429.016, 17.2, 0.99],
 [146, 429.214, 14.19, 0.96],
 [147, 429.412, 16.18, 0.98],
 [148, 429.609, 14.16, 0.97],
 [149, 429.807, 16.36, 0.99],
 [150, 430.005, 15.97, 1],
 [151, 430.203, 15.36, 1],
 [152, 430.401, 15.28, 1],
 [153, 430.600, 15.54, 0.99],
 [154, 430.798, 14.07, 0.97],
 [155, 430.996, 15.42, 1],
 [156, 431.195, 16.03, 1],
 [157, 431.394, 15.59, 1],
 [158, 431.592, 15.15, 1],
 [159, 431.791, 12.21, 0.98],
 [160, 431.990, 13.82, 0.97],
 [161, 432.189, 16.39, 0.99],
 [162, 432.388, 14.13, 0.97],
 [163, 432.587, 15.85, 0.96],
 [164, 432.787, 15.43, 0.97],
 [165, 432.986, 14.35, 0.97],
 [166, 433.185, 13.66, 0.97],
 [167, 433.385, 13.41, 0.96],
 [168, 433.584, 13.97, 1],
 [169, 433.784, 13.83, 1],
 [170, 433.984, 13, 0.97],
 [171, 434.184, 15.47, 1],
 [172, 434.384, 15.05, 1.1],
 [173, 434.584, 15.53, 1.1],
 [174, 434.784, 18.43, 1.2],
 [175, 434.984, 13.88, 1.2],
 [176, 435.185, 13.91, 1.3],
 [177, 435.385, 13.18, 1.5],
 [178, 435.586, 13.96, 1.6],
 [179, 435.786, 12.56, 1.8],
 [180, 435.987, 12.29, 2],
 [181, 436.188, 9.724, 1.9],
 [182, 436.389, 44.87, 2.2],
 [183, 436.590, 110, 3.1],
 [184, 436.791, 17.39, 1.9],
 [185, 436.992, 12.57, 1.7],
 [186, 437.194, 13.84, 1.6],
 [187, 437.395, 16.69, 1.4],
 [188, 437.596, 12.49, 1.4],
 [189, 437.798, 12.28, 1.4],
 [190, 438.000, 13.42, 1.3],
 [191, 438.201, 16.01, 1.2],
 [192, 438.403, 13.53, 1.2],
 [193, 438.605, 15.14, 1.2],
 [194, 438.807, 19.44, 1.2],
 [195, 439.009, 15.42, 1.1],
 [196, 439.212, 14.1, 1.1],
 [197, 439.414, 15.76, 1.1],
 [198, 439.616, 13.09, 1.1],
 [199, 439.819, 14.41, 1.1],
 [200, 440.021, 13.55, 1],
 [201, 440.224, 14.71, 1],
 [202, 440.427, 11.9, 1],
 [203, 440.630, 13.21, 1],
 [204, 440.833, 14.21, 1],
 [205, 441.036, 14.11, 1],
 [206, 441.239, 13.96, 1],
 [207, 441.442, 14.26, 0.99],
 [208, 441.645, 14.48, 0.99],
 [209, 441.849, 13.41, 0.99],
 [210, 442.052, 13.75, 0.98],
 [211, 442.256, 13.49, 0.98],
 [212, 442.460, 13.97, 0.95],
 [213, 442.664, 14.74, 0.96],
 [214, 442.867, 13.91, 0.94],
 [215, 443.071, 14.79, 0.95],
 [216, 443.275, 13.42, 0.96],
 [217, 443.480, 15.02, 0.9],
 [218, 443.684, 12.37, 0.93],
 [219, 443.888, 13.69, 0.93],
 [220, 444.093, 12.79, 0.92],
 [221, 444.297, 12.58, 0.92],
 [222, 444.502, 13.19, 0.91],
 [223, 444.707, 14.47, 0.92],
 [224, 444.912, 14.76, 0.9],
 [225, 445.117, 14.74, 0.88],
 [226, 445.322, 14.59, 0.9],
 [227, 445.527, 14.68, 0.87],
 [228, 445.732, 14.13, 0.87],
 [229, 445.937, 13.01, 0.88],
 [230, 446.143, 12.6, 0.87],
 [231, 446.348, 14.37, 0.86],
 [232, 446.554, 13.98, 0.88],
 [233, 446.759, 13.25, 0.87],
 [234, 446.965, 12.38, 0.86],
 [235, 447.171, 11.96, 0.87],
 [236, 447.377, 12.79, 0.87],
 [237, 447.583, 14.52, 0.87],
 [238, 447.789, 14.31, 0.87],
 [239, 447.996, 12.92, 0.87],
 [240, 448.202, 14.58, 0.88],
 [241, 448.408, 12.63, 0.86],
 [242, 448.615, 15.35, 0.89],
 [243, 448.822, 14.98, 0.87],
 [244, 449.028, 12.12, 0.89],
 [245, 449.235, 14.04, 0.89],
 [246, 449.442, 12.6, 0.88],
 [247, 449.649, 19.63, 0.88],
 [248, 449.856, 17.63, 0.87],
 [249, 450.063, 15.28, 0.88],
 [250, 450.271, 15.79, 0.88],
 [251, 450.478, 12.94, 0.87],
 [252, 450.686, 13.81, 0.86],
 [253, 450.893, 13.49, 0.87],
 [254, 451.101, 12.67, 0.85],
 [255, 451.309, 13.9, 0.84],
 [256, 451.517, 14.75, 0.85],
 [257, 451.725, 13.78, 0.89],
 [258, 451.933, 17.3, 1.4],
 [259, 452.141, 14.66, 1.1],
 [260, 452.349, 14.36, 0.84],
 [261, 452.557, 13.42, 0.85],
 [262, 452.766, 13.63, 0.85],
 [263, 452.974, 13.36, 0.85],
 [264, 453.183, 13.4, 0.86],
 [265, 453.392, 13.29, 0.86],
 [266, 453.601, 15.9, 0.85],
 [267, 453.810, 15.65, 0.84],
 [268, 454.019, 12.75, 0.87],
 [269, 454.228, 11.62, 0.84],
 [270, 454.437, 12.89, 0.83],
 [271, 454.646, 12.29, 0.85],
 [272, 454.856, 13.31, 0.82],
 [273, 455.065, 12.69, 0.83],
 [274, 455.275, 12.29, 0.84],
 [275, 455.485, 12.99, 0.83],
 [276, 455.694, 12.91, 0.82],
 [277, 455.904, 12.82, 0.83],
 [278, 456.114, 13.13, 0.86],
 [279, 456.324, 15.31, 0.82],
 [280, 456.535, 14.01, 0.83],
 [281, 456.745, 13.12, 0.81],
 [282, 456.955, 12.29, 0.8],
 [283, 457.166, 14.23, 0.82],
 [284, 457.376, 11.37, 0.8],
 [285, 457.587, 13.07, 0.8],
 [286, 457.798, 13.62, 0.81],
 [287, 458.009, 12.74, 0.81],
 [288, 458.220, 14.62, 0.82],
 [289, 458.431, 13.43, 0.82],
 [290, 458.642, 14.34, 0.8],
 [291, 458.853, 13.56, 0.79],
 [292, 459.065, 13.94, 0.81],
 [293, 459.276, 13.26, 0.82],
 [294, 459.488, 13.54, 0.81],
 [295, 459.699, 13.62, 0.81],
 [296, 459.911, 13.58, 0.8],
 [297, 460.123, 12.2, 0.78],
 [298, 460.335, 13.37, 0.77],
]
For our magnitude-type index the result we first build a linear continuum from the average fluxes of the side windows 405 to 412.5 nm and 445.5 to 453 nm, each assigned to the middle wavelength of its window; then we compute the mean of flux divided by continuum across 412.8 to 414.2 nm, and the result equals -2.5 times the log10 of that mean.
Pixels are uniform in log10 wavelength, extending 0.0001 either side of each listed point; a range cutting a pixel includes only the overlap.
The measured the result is 0.103 mag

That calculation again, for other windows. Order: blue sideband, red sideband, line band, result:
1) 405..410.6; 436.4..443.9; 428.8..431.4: 0.131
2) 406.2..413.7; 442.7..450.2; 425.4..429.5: 0.081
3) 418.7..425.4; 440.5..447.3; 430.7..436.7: -0.236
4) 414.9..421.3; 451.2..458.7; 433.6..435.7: 0.057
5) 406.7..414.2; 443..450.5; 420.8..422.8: 0.050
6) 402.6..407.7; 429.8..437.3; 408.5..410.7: -0.050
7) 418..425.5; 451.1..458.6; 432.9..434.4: 0.102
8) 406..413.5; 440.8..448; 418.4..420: 0.061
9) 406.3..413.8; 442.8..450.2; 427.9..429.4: 0.065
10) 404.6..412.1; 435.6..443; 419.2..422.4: 0.062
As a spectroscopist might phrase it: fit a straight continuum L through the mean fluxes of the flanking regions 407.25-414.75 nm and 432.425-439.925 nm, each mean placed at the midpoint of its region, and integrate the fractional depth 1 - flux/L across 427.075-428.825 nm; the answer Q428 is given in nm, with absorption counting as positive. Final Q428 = 0.28 nm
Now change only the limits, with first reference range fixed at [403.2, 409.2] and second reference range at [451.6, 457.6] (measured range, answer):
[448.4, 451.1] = -0.14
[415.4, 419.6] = -0.02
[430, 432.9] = 0.08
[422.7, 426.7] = 0.03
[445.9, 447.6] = 0.12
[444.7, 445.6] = -0.02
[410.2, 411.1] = -0.04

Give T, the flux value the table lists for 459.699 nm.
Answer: 13.62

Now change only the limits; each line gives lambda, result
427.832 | 14.47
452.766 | 13.63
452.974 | 13.36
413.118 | 16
